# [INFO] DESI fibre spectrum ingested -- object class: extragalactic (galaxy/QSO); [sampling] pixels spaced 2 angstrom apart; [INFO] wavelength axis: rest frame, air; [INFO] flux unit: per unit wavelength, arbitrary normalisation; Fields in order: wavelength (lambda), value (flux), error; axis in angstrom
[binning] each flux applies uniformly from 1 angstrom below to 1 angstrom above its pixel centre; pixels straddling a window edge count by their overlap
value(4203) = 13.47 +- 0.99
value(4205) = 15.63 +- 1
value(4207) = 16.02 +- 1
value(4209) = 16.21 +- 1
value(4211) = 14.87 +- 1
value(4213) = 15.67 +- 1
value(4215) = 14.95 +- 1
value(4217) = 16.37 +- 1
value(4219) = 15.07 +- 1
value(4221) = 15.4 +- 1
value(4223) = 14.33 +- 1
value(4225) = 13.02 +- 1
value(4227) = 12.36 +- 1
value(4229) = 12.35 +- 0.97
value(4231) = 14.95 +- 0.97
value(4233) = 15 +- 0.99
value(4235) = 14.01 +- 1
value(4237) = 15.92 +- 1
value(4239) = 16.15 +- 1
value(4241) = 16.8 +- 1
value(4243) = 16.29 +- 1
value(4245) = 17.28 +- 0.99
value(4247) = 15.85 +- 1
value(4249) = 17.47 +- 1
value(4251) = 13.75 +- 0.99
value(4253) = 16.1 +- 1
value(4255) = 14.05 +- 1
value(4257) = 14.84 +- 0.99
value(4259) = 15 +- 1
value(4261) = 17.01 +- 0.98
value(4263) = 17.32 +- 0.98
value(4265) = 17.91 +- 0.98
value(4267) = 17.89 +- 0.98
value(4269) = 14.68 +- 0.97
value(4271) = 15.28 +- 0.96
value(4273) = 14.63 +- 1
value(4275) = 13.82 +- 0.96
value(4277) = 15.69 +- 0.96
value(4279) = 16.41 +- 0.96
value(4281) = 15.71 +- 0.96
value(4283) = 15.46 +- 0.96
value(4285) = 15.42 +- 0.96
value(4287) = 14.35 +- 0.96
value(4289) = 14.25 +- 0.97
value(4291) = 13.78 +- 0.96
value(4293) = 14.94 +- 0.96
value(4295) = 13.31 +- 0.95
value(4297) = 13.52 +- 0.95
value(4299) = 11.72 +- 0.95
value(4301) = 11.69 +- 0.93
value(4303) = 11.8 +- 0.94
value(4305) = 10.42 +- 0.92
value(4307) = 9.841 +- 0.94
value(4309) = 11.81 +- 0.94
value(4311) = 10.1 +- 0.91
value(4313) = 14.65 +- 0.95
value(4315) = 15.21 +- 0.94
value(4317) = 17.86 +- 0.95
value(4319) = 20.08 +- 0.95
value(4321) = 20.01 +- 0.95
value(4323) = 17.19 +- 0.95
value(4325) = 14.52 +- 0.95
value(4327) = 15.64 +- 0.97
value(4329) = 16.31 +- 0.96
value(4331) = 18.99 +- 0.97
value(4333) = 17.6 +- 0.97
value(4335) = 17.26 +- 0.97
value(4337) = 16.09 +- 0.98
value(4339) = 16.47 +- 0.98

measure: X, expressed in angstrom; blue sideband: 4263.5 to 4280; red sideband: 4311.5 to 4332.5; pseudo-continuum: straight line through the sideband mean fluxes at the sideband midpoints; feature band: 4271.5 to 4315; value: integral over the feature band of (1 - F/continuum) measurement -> 7.2 angstrom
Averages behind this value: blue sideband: 15.8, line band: 13.6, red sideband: 16.9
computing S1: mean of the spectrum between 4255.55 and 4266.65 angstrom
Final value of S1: 16.4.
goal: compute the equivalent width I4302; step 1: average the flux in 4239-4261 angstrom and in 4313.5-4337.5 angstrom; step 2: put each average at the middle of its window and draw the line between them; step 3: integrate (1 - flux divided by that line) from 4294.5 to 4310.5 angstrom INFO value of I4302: 4.9 angstrom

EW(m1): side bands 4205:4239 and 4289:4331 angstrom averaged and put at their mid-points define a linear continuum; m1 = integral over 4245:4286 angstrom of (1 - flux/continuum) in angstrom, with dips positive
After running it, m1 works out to -3.3 angstrom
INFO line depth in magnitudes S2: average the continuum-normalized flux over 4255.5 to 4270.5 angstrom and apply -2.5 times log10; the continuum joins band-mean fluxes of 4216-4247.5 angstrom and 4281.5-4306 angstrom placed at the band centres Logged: -0.14 mag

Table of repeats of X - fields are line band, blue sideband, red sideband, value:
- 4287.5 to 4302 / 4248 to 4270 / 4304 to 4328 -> 1.80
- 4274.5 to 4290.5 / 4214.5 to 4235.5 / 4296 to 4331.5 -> -0.80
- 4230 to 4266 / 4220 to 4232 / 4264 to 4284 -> -2.99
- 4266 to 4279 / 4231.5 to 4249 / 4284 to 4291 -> -0.36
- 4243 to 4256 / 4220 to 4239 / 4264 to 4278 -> -0.74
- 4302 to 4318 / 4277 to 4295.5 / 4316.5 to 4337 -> 3.65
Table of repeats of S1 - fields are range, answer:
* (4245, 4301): 15.2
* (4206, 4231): 14.7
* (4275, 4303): 14.2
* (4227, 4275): 15.6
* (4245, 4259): 15.5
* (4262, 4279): 15.9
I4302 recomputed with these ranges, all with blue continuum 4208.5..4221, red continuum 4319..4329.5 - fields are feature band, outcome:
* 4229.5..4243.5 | 0.3 angstrom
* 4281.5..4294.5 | 1.5 angstrom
